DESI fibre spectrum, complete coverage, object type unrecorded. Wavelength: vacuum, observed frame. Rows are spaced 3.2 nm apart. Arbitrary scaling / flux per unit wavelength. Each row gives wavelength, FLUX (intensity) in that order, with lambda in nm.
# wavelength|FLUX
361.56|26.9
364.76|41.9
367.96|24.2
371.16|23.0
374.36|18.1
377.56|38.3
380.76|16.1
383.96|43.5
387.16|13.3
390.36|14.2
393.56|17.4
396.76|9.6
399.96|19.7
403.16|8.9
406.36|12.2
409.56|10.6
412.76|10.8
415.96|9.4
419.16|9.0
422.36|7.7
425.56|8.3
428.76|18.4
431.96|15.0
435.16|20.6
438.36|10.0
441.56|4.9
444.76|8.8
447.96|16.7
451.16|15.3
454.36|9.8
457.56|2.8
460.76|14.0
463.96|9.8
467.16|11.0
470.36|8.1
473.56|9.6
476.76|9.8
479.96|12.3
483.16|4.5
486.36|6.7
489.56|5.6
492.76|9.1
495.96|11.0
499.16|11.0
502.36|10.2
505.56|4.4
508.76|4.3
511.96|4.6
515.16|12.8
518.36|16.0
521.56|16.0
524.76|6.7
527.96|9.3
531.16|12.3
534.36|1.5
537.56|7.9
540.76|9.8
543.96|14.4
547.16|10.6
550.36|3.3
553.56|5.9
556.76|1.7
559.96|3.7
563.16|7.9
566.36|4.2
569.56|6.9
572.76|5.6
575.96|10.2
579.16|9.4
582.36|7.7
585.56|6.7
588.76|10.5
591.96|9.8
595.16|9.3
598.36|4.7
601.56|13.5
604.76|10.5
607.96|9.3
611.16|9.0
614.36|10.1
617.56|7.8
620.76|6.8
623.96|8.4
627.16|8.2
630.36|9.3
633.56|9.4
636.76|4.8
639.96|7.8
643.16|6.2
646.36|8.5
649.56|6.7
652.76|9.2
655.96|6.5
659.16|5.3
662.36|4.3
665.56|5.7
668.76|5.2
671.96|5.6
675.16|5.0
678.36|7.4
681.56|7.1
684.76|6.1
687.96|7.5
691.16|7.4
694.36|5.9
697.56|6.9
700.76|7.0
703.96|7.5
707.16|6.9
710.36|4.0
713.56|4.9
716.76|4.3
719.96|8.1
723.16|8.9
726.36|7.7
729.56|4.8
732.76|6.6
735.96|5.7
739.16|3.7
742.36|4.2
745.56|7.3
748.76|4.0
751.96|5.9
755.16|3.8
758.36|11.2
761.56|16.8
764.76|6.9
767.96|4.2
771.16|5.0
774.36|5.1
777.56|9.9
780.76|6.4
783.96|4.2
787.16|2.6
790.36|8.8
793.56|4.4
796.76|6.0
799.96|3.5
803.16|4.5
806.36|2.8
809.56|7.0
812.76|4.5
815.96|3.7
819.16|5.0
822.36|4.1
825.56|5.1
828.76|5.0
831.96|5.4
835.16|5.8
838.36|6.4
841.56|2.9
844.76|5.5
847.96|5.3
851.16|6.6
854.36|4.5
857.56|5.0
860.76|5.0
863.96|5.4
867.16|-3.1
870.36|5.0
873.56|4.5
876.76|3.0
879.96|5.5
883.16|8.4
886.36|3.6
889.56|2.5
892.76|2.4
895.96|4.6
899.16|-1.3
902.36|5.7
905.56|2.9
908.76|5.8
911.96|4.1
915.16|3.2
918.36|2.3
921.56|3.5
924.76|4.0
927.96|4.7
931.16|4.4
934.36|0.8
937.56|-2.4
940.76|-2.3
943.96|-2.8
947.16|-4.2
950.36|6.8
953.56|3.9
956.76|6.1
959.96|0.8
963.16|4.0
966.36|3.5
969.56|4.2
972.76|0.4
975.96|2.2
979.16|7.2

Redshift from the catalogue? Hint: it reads 0.321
